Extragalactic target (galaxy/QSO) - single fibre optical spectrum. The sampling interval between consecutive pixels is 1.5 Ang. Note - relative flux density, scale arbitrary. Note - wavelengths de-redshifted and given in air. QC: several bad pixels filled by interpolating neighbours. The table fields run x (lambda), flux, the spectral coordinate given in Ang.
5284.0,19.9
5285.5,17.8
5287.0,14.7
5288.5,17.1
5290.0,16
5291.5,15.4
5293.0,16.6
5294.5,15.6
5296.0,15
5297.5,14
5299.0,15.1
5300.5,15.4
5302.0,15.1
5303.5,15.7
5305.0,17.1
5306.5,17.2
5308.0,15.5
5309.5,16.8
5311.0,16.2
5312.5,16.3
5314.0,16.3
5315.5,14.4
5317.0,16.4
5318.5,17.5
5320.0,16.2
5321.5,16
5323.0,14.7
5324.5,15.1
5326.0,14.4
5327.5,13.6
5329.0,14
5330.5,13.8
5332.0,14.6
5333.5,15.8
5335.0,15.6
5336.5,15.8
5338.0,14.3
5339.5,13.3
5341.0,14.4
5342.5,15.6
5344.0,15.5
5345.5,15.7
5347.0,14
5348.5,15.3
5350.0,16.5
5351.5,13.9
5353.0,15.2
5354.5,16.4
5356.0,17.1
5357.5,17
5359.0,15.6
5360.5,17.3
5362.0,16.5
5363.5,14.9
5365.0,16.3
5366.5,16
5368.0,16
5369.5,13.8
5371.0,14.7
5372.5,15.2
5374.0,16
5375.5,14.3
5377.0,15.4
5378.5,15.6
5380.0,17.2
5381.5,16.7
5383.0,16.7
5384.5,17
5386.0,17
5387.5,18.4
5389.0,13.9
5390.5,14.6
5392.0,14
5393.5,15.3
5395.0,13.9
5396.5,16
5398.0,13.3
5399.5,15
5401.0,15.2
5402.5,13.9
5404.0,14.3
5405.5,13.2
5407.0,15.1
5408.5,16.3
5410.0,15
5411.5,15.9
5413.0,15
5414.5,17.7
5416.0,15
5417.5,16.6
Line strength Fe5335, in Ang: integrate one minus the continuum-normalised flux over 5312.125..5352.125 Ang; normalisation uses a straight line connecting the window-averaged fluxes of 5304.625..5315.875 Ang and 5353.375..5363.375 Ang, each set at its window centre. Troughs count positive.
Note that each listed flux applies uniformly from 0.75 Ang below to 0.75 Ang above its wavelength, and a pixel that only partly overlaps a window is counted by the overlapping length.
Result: 3.0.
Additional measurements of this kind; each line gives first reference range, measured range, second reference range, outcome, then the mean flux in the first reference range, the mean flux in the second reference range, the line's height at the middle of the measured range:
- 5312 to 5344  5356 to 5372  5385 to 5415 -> -0.8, 15.1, 15.1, 15.1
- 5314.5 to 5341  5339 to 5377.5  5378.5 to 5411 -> -0.8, 15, 15.3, 15.2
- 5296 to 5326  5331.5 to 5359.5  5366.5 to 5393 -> 0.7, 15.8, 15.7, 15.7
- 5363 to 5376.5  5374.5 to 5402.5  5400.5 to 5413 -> -0.8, 15.3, 14.9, 15.1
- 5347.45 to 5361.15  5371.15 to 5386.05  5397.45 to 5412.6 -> -0.6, 16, 14.7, 15.4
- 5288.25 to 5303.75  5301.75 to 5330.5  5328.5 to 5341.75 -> -1.2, 15.5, 14.6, 15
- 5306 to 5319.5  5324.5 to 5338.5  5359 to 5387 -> 1.3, 16.3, 15.9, 16.2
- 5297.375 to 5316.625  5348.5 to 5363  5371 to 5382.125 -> -0.3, 15.8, 15.7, 15.7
